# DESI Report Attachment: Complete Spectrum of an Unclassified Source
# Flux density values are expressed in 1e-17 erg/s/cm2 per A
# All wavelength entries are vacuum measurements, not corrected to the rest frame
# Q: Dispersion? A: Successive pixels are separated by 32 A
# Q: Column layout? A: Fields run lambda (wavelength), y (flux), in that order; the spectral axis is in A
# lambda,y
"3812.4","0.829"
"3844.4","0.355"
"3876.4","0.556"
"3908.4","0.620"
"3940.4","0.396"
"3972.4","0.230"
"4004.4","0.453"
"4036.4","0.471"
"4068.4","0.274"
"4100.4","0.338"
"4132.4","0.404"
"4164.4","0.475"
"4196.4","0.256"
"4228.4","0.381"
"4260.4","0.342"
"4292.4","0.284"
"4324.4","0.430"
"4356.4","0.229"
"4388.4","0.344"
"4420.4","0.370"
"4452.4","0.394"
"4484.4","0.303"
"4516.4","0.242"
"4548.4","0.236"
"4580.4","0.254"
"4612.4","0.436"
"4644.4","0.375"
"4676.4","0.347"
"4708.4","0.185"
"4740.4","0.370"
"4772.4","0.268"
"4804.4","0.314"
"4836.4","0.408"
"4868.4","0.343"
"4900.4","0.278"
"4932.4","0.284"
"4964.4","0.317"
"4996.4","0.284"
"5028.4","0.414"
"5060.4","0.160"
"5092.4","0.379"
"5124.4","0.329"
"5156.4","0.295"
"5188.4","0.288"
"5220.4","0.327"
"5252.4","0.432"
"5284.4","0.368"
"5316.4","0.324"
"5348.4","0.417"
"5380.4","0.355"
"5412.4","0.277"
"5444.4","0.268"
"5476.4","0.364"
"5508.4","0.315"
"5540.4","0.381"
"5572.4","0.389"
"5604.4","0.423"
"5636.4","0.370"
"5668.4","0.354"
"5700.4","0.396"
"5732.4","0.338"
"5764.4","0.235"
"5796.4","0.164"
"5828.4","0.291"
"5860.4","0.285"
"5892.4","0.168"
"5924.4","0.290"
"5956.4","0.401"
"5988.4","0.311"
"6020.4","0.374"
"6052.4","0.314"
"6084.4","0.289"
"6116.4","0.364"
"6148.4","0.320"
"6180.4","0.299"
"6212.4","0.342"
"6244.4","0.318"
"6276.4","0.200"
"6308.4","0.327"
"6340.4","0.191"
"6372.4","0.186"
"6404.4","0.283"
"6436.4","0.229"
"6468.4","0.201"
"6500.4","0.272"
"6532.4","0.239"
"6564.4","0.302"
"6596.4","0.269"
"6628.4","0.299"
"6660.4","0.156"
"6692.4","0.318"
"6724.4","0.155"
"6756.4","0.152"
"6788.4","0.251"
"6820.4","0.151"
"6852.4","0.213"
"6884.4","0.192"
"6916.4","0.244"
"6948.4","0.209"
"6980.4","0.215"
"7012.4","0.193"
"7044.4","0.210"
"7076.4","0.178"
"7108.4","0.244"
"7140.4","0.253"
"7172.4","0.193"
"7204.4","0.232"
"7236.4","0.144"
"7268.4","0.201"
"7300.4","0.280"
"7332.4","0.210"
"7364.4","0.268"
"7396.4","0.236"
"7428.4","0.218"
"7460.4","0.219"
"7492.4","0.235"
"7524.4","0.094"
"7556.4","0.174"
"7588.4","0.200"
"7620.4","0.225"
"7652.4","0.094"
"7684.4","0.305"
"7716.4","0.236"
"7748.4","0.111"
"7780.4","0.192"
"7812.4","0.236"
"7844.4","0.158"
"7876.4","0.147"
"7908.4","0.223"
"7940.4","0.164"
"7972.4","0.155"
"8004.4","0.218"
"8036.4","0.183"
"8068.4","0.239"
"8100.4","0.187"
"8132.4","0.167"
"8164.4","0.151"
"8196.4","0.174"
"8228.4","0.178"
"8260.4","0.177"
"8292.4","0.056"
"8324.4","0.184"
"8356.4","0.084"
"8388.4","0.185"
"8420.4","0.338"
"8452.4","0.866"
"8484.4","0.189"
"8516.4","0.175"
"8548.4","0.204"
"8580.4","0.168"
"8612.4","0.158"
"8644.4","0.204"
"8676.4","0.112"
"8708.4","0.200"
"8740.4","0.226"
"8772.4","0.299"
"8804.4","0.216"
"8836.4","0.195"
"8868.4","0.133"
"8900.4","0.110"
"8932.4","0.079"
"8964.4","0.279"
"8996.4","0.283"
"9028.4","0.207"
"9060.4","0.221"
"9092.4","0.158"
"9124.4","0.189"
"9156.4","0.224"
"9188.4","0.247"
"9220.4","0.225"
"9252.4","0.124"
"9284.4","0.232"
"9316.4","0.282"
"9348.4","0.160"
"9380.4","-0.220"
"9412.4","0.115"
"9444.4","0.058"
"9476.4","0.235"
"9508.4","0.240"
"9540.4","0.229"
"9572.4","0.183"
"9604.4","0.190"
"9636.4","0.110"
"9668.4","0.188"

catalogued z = 1.264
